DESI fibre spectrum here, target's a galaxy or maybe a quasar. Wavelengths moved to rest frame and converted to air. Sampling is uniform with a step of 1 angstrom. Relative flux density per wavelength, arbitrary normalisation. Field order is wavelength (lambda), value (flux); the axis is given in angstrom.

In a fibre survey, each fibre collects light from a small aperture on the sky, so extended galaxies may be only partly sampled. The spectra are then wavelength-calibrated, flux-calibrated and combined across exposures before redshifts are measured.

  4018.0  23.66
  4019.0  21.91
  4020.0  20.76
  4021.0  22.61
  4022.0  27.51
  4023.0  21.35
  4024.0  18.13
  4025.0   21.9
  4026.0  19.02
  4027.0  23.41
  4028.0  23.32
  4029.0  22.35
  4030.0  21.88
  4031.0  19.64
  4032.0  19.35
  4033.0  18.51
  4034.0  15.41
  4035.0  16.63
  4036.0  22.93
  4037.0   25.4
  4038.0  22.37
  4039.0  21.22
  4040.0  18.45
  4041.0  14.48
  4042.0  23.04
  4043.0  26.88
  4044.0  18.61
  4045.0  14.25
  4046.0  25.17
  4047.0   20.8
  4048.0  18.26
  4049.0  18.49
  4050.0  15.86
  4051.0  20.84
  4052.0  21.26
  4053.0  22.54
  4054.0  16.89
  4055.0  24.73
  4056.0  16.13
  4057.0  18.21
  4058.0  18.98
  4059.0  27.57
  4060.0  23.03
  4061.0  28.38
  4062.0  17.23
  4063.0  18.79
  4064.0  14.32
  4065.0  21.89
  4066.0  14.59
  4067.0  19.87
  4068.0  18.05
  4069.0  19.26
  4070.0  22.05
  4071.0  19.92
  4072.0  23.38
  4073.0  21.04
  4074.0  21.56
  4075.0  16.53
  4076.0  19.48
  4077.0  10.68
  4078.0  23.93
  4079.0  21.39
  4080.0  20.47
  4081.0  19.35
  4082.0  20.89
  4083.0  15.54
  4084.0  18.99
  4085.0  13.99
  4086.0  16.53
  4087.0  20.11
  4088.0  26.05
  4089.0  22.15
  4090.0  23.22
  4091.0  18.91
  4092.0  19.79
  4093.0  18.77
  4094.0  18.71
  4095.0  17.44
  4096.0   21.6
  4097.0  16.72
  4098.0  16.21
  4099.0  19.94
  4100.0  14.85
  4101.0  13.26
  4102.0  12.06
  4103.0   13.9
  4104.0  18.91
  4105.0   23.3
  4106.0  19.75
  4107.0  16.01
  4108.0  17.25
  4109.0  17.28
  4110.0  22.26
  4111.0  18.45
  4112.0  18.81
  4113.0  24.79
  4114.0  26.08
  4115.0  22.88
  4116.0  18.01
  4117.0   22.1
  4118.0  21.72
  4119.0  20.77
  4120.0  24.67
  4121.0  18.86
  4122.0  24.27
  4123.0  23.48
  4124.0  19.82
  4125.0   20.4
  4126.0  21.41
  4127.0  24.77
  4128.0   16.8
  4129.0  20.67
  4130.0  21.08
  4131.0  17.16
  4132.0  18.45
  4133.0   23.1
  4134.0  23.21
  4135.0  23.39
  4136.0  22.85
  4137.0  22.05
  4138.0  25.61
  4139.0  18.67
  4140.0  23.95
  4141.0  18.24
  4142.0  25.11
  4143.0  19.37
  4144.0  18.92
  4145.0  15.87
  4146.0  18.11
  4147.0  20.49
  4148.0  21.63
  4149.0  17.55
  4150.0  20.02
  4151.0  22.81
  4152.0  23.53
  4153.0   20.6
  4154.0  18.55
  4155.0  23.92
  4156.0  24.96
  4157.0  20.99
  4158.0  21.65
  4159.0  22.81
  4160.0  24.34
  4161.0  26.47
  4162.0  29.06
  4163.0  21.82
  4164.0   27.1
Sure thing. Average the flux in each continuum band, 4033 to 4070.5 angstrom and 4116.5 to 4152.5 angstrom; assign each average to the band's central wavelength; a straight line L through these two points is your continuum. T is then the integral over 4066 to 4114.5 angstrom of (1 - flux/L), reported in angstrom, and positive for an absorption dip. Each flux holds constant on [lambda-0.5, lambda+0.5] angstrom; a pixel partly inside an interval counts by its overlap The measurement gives 3.4 angstrom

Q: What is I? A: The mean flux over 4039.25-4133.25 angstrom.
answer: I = 19.8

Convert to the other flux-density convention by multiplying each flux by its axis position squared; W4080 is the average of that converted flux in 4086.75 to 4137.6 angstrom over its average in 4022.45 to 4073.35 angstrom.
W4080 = 1.0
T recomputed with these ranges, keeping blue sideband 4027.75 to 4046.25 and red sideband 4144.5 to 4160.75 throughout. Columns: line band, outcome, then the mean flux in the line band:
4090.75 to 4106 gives 2.3 angstrom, 17.7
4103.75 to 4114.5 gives 0.3 angstrom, 20.3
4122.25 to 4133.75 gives 0.1 angstrom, 20.8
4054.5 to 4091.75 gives 1.3 angstrom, 19.9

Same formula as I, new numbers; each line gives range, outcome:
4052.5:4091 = 19.9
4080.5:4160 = 20.2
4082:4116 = 18.9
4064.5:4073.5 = 20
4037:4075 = 20.2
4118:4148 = 21.1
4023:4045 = 20.5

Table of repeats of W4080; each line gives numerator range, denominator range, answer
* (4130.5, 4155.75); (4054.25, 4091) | 1.09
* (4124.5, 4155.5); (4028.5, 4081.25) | 1.09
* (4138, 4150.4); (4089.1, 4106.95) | 1.13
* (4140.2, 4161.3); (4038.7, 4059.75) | 1.11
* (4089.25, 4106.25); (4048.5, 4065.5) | 0.91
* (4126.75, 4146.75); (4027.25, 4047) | 1.06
